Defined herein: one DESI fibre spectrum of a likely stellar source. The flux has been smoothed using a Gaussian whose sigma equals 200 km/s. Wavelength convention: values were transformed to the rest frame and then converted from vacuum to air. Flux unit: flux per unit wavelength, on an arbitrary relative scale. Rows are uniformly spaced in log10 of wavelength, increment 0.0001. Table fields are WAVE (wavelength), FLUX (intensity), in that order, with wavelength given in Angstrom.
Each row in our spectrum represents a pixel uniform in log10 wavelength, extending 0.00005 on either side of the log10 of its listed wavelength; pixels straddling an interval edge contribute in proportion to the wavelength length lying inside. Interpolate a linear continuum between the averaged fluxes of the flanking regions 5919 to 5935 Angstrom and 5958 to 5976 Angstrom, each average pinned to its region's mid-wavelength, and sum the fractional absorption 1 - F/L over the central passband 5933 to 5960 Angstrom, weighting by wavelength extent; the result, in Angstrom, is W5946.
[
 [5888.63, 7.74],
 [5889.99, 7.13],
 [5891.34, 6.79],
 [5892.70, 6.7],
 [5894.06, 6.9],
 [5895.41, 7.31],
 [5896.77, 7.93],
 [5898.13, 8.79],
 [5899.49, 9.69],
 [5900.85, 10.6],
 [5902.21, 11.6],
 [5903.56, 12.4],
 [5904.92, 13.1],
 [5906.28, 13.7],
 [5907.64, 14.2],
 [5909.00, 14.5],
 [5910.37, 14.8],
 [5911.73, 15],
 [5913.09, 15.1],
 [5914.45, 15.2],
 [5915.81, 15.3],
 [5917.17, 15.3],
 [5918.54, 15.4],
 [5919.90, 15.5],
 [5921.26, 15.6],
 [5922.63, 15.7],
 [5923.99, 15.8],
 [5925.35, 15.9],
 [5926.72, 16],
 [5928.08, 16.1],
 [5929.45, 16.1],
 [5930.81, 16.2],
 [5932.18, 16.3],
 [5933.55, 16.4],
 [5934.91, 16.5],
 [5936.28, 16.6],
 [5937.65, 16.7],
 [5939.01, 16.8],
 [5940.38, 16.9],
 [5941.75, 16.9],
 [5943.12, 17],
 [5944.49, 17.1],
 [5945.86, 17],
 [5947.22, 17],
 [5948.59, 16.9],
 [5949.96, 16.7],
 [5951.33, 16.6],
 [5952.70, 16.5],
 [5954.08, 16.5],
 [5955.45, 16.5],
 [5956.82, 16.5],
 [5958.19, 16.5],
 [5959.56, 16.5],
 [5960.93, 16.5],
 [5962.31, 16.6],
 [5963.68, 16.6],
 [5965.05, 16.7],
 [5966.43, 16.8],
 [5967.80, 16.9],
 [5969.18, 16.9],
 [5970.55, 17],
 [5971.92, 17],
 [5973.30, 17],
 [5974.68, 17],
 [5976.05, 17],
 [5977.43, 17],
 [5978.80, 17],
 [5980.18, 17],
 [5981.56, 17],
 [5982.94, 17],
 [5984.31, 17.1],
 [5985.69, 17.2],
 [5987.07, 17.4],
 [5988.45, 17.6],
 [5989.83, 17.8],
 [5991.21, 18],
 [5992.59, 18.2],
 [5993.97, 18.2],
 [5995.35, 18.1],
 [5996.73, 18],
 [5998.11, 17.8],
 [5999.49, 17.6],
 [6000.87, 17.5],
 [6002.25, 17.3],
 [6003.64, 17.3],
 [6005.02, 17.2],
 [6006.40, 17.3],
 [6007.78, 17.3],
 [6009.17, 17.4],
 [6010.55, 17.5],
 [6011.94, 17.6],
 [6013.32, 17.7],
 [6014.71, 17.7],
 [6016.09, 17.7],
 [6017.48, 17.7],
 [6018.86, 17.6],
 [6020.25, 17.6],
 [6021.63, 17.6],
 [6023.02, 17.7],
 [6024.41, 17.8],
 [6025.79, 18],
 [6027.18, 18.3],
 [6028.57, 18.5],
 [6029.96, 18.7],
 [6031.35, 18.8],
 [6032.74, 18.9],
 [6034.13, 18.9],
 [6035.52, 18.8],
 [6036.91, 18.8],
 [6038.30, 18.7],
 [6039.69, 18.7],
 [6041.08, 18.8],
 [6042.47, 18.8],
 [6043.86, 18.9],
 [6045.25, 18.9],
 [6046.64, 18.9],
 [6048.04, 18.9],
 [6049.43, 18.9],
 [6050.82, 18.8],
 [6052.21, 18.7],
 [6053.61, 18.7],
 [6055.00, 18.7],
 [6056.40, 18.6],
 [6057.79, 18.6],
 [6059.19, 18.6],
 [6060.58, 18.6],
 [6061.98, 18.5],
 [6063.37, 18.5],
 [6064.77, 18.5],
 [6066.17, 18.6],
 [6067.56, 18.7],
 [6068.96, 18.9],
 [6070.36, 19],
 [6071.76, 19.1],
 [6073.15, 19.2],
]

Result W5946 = -0.5 Angstrom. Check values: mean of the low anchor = 16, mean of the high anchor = 16.8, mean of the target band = 16.7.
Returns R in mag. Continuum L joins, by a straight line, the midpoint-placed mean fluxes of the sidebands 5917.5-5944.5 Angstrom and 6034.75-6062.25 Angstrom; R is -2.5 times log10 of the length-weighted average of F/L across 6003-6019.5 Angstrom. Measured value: 0.027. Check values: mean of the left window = 16.2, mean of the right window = 18.8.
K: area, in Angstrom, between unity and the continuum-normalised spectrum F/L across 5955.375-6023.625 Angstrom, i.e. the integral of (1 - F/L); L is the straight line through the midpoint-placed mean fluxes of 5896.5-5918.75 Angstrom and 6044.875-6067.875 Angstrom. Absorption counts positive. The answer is -4.7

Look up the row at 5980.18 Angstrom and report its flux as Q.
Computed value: 17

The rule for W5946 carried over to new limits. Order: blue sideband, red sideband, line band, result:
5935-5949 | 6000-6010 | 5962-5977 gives 0.18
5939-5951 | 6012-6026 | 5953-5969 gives 0.45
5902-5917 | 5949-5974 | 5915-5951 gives -2.28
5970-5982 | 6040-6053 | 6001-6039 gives 0.46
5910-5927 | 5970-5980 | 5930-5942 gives -0.49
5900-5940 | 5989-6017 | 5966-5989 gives -0.24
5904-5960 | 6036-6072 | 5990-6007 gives -0.23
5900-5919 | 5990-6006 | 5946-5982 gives -1.10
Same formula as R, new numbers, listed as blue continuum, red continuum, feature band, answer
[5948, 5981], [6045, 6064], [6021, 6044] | -0.02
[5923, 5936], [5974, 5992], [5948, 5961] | 0.01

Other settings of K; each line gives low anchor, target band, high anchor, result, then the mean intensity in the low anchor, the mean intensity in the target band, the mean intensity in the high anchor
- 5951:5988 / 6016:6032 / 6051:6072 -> -0.1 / 16.8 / 18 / 18.7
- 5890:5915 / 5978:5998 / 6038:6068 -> -2.7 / 11.2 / 17.5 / 18.7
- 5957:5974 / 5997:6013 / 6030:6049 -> 0.4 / 16.7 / 17.5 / 18.8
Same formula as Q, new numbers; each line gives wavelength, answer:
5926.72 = 16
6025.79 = 18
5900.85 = 10.6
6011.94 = 17.6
